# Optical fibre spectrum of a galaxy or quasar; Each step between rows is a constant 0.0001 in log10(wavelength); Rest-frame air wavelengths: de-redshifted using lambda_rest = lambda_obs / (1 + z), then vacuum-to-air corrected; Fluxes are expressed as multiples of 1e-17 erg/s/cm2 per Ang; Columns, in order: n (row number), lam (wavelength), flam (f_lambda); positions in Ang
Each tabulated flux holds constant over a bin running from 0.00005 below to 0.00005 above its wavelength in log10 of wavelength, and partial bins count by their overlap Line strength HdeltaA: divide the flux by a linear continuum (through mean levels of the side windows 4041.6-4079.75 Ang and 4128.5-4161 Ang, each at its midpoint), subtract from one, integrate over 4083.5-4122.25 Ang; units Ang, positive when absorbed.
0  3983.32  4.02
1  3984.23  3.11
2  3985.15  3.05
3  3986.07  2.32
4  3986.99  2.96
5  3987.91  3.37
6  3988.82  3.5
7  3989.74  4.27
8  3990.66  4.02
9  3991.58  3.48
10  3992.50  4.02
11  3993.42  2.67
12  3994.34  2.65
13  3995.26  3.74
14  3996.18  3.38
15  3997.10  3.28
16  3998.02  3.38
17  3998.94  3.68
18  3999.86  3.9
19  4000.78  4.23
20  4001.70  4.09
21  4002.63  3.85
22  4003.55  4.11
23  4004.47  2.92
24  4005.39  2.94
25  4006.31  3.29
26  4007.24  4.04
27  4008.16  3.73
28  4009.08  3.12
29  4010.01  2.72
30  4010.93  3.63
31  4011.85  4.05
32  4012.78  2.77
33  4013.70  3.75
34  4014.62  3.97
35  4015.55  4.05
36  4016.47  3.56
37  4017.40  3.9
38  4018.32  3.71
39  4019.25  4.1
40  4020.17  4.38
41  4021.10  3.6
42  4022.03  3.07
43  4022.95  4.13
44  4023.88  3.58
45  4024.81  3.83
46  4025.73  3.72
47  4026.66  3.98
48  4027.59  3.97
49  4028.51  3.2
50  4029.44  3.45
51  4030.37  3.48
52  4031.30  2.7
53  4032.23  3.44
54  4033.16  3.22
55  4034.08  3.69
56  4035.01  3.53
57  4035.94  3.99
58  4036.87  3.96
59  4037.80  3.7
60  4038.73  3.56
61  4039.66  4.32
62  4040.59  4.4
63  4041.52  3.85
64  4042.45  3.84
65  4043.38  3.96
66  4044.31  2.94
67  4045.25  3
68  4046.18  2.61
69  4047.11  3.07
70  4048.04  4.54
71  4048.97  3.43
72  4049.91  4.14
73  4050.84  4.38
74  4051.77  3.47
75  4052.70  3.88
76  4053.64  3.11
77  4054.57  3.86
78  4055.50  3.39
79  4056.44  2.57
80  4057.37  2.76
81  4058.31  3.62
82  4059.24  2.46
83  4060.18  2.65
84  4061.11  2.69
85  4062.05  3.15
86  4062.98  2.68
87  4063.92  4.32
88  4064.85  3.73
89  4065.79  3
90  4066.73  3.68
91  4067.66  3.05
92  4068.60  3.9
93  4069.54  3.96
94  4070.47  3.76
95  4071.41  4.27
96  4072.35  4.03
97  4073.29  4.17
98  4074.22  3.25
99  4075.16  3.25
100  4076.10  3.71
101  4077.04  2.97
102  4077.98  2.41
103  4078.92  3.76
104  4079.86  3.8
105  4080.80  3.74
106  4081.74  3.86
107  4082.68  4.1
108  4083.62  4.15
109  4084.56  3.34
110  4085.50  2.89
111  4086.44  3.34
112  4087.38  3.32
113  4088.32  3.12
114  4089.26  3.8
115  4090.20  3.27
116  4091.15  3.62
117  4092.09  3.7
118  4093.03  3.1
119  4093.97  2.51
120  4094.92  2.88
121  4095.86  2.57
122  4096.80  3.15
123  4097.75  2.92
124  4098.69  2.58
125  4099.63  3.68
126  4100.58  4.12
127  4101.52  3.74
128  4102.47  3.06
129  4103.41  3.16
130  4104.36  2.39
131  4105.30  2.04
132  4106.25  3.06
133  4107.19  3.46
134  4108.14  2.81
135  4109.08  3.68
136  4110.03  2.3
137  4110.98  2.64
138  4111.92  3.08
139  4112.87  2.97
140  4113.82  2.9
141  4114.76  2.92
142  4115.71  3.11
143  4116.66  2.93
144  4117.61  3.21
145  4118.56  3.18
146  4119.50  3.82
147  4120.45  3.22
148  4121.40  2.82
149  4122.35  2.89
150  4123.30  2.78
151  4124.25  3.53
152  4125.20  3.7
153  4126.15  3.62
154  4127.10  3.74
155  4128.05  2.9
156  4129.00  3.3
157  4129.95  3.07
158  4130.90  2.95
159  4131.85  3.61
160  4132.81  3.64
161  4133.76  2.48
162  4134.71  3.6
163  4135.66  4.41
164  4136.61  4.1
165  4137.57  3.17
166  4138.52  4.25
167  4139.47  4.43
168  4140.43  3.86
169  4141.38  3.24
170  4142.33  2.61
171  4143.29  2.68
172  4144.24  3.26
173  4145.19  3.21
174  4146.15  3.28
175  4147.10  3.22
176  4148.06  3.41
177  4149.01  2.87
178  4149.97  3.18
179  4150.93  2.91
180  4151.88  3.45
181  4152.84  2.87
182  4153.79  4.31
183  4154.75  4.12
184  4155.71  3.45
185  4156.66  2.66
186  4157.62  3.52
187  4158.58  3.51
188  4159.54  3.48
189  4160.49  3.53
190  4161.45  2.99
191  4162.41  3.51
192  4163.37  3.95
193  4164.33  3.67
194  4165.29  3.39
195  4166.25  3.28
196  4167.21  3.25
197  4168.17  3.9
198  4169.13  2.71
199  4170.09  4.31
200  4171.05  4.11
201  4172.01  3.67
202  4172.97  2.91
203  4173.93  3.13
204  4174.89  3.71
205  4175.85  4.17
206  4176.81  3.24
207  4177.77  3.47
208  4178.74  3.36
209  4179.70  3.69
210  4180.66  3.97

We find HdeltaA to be 3.4 Ang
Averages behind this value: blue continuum 3.44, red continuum 3.4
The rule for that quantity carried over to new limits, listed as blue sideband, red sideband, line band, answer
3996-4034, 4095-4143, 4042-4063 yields 0.9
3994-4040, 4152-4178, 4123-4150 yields 1.1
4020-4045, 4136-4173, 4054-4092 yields 1.7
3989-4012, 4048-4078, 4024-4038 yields -0.3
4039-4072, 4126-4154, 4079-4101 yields 0.5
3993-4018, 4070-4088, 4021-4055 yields -0.8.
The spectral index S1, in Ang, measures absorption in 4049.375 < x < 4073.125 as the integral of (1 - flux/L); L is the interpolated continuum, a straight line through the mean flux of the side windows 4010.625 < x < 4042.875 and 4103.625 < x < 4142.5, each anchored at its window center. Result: 0.5 Ang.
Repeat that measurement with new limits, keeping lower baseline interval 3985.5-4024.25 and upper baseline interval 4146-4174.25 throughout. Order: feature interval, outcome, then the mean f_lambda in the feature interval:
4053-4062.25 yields 1.26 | 3.04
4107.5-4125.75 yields 1.99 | 3.08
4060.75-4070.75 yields 0.17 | 3.45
